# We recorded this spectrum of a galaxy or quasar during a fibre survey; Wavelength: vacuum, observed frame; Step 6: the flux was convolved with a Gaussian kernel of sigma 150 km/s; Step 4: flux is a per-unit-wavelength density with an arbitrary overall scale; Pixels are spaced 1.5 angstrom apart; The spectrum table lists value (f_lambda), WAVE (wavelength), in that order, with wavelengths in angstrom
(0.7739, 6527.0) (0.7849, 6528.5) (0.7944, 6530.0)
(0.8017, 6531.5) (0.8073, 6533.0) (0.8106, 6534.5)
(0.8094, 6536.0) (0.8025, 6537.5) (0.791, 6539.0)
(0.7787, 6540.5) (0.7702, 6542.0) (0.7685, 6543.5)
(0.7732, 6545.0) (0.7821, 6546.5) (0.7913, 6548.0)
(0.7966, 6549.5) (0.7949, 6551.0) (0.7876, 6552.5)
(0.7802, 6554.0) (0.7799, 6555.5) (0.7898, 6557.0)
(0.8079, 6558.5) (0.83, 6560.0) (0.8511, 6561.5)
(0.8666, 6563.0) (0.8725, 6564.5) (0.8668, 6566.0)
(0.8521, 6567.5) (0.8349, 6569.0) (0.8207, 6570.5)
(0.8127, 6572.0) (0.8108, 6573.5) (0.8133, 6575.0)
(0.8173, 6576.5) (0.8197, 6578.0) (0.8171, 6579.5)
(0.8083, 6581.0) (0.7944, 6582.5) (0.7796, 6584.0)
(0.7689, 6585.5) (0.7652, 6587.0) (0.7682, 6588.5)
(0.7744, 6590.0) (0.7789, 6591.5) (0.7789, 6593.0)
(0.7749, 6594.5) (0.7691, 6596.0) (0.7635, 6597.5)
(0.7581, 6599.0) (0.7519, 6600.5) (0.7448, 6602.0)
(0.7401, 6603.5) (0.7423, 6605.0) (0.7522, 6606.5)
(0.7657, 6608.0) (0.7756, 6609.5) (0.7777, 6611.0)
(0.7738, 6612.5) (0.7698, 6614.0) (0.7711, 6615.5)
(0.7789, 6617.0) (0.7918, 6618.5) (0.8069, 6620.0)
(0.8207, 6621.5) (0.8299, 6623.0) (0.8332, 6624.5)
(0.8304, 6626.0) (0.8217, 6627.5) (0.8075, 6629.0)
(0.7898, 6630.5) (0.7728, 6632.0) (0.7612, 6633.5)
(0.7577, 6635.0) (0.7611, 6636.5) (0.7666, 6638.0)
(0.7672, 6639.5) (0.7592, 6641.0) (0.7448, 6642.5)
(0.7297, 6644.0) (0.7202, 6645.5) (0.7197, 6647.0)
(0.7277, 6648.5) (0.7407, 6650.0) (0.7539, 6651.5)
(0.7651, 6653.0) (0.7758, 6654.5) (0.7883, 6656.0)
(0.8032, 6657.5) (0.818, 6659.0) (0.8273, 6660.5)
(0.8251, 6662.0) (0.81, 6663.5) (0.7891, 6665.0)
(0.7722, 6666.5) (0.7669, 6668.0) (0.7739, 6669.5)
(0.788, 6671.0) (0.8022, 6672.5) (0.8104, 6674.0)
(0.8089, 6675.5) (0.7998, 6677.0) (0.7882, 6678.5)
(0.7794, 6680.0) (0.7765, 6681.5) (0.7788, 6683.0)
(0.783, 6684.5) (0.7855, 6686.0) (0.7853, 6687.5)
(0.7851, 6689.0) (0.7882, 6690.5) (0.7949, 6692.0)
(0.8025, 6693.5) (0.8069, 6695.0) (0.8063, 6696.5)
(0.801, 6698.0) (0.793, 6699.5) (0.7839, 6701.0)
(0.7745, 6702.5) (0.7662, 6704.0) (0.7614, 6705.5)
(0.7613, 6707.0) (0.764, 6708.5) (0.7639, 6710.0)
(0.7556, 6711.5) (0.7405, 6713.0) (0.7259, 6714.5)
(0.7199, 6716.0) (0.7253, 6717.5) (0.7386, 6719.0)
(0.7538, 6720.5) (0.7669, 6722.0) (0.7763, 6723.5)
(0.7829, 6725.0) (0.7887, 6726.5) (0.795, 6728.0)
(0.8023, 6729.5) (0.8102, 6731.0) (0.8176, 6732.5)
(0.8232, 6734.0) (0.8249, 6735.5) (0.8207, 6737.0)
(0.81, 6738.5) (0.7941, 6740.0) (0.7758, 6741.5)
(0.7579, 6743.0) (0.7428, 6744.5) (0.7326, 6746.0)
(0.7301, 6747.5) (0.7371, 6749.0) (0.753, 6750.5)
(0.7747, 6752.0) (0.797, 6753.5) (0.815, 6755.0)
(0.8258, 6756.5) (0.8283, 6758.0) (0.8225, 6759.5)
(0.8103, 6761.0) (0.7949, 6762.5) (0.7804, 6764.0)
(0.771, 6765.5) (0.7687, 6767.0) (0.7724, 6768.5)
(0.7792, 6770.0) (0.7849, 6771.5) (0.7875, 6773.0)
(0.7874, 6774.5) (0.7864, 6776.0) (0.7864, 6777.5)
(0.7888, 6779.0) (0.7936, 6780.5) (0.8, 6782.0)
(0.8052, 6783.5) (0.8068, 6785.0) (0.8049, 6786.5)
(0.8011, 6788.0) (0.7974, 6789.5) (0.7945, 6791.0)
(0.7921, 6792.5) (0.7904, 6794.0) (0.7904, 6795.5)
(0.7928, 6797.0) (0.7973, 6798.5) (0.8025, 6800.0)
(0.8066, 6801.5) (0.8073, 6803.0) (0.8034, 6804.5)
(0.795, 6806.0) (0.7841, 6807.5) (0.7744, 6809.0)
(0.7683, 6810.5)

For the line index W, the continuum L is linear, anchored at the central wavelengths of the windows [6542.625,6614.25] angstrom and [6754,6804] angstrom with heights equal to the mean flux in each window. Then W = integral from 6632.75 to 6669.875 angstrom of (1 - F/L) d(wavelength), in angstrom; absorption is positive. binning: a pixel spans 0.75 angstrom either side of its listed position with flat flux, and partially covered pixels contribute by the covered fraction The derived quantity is 1.2 angstrom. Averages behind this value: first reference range 0.792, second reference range 0.796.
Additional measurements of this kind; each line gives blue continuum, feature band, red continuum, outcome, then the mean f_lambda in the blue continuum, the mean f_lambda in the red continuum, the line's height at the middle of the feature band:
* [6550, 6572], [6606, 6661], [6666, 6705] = 1.77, 0.823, 0.788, 0.803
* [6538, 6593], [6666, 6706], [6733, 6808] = 0.40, 0.803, 0.791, 0.796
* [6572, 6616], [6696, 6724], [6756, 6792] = 0.96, 0.777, 0.795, 0.789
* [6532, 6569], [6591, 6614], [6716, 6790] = 1.10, 0.807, 0.786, 0.802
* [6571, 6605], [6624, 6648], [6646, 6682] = 0.38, 0.782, 0.783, 0.783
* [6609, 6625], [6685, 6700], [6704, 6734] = -0.40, 0.793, 0.767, 0.774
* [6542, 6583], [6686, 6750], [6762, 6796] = 1.61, 0.812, 0.79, 0.796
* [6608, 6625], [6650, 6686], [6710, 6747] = -0.28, 0.792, 0.774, 0.783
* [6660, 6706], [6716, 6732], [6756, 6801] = 0.41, 0.791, 0.795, 0.792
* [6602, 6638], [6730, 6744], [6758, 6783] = -0.26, 0.783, 0.79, 0.788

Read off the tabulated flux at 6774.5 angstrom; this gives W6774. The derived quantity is 0.7874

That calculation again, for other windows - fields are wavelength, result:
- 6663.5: 0.81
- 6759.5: 0.8225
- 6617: 0.7789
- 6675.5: 0.8089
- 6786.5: 0.8049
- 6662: 0.8251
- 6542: 0.7702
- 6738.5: 0.81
